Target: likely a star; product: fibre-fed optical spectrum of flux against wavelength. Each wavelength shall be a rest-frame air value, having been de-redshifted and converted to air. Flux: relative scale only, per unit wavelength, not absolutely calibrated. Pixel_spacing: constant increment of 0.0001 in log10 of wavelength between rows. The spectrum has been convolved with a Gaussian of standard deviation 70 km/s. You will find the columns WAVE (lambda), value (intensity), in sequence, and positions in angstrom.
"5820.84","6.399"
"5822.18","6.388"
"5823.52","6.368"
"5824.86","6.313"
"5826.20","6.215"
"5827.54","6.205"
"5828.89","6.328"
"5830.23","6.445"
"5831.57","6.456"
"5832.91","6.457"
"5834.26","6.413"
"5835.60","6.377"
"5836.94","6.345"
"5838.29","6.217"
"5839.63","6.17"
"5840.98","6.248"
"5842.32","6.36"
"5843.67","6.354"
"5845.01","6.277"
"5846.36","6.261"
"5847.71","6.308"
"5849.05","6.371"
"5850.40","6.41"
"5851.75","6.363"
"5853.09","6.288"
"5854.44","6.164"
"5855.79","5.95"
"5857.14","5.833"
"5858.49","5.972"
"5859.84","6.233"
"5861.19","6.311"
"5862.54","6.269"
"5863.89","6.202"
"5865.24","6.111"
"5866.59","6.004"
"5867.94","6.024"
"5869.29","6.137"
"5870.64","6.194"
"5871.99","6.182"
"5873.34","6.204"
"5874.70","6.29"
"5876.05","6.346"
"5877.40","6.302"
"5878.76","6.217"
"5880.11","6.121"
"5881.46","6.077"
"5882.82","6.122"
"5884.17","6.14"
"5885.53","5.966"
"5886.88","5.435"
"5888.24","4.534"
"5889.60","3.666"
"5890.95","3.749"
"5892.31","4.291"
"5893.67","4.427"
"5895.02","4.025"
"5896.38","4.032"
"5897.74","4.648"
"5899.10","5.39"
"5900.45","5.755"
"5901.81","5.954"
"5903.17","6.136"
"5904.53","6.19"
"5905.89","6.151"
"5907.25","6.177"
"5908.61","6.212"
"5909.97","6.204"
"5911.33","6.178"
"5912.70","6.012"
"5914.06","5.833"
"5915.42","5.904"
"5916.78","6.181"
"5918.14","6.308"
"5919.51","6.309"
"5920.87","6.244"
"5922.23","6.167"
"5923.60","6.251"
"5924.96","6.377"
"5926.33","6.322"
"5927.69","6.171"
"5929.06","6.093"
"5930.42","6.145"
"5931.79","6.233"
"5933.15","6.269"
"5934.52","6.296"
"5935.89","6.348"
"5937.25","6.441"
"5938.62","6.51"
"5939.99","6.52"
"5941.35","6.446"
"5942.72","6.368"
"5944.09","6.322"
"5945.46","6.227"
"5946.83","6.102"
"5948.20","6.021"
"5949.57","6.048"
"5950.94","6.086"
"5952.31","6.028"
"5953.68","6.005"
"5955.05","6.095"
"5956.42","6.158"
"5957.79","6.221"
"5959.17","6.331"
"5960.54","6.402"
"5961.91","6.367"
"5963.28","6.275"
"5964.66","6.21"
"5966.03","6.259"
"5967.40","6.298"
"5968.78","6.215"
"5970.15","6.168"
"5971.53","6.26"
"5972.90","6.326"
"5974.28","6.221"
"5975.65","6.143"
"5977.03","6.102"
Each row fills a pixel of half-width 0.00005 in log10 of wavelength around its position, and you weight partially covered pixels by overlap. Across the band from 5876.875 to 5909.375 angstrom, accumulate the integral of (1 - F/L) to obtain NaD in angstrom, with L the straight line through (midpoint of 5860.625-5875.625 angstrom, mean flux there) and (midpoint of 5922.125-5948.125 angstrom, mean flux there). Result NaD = 4.3 angstrom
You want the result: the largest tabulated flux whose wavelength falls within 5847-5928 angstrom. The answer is 6.41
